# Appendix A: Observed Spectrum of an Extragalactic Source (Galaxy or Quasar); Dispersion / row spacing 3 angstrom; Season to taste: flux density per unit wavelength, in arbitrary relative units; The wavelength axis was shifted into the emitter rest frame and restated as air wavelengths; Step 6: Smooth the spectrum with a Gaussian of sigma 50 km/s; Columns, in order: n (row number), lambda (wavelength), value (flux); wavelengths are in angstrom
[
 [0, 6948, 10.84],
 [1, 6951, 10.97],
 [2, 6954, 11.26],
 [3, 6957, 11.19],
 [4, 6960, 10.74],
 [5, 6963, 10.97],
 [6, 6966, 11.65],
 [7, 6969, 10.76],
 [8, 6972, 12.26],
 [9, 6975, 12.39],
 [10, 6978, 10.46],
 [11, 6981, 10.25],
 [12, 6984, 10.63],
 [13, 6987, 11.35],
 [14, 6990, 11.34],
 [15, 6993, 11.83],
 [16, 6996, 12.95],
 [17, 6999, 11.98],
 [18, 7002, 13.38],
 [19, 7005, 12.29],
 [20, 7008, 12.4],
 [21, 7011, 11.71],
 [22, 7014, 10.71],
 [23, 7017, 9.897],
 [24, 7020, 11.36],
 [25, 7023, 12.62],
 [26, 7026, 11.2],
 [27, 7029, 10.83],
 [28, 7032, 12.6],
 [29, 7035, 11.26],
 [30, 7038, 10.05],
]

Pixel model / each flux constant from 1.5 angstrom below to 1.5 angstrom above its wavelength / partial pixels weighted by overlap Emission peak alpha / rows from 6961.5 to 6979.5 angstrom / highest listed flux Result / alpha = 12.39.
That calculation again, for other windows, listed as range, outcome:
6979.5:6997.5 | 12.95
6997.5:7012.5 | 13.38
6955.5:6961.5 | 11.19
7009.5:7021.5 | 11.71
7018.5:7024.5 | 12.62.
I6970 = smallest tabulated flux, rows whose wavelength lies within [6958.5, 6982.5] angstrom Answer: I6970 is 10.25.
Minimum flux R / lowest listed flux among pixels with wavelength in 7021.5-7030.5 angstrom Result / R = 10.83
